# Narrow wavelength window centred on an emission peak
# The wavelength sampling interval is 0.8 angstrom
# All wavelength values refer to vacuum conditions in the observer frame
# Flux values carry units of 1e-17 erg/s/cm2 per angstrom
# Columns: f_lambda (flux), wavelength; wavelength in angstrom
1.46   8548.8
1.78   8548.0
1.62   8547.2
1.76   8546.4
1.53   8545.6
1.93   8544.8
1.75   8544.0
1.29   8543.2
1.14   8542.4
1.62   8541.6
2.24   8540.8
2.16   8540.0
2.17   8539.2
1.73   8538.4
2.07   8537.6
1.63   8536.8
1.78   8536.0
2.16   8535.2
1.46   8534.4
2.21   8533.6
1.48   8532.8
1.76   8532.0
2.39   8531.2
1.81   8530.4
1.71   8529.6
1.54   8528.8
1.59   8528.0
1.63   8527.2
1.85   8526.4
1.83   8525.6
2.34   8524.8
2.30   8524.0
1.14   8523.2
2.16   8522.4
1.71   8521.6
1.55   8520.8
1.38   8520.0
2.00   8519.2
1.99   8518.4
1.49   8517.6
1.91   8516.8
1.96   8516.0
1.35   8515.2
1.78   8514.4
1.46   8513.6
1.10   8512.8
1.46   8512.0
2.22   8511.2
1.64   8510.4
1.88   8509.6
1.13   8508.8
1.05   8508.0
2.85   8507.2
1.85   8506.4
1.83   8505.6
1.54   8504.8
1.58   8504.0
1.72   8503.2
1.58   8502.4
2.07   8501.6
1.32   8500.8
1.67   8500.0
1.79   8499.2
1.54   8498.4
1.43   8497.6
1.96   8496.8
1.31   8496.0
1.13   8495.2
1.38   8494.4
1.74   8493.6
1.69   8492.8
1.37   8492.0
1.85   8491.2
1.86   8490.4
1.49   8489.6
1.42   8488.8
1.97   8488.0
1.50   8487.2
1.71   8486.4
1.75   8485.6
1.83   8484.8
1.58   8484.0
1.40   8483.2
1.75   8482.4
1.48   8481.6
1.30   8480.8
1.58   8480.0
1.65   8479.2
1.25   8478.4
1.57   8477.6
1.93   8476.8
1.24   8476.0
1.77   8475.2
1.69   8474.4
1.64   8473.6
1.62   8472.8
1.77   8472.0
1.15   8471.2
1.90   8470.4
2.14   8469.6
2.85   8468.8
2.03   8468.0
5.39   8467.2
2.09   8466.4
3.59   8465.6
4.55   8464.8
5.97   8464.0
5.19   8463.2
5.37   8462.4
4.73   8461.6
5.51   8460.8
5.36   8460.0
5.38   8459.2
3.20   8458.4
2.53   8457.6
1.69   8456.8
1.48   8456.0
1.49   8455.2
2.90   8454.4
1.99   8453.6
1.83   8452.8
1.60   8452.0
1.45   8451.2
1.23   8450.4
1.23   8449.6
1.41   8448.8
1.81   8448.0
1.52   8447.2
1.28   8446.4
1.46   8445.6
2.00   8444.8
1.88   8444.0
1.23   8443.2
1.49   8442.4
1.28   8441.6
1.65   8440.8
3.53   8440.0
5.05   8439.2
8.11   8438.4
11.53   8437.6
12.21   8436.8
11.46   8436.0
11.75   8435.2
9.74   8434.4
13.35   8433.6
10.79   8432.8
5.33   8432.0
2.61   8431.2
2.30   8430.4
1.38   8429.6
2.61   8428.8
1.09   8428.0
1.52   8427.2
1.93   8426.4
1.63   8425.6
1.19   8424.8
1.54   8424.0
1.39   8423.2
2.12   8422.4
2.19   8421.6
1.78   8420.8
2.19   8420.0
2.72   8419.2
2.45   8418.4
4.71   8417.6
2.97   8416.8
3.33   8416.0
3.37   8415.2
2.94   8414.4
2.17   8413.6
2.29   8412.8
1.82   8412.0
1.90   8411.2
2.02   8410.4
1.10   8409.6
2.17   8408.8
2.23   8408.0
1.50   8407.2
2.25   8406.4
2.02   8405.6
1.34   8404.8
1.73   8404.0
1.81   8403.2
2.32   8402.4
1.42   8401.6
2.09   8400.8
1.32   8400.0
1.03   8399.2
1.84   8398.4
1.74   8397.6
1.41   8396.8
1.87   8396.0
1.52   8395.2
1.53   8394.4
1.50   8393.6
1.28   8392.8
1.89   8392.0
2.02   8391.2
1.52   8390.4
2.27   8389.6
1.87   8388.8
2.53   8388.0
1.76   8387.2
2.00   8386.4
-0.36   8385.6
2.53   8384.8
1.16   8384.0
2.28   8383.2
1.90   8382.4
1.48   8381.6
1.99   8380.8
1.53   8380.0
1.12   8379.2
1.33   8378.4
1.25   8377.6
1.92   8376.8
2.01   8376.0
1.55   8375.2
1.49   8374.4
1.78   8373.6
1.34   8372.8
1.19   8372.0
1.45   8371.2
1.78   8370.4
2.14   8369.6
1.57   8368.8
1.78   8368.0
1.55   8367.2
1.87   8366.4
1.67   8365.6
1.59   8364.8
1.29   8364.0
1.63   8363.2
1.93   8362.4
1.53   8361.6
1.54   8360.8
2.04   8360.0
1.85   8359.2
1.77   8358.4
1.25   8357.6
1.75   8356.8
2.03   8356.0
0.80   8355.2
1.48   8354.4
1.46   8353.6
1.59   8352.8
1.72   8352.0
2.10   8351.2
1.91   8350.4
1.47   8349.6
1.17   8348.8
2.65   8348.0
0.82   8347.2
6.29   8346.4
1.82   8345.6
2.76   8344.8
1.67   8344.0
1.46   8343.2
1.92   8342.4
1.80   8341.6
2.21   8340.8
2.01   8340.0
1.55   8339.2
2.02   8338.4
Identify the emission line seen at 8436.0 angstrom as H-alpha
